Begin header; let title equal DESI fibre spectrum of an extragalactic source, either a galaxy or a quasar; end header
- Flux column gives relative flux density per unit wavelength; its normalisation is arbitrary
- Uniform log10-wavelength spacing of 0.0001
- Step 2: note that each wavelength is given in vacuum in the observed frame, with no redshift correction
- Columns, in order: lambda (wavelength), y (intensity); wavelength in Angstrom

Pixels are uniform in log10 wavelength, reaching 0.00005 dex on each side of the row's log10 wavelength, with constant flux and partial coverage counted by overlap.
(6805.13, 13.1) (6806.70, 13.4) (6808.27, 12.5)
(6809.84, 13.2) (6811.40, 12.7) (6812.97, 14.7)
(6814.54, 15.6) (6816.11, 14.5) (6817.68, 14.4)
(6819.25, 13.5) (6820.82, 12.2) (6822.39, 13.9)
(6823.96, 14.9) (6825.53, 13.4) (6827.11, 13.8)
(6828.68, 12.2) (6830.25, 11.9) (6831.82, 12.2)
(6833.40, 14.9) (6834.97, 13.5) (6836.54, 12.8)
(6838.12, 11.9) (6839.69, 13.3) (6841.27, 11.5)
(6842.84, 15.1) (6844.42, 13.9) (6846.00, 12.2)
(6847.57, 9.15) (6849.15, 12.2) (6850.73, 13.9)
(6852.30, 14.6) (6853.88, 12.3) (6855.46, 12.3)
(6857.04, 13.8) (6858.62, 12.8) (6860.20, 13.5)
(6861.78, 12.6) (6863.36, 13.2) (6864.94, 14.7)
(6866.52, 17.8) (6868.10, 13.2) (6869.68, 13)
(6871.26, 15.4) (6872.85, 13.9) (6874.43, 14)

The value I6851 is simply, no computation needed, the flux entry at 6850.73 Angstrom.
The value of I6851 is 13.9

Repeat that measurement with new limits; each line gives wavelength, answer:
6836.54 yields 12.8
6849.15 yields 12.2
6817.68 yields 14.4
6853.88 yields 12.3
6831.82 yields 12.2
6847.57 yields 9.15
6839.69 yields 13.3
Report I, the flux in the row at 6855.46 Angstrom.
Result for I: 12.3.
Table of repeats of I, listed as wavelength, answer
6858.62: 12.8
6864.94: 14.7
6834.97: 13.5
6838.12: 11.9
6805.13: 13.1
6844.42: 13.9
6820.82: 12.2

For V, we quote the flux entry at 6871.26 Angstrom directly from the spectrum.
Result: 15.4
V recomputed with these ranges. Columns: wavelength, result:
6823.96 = 14.9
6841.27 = 11.5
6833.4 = 14.9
